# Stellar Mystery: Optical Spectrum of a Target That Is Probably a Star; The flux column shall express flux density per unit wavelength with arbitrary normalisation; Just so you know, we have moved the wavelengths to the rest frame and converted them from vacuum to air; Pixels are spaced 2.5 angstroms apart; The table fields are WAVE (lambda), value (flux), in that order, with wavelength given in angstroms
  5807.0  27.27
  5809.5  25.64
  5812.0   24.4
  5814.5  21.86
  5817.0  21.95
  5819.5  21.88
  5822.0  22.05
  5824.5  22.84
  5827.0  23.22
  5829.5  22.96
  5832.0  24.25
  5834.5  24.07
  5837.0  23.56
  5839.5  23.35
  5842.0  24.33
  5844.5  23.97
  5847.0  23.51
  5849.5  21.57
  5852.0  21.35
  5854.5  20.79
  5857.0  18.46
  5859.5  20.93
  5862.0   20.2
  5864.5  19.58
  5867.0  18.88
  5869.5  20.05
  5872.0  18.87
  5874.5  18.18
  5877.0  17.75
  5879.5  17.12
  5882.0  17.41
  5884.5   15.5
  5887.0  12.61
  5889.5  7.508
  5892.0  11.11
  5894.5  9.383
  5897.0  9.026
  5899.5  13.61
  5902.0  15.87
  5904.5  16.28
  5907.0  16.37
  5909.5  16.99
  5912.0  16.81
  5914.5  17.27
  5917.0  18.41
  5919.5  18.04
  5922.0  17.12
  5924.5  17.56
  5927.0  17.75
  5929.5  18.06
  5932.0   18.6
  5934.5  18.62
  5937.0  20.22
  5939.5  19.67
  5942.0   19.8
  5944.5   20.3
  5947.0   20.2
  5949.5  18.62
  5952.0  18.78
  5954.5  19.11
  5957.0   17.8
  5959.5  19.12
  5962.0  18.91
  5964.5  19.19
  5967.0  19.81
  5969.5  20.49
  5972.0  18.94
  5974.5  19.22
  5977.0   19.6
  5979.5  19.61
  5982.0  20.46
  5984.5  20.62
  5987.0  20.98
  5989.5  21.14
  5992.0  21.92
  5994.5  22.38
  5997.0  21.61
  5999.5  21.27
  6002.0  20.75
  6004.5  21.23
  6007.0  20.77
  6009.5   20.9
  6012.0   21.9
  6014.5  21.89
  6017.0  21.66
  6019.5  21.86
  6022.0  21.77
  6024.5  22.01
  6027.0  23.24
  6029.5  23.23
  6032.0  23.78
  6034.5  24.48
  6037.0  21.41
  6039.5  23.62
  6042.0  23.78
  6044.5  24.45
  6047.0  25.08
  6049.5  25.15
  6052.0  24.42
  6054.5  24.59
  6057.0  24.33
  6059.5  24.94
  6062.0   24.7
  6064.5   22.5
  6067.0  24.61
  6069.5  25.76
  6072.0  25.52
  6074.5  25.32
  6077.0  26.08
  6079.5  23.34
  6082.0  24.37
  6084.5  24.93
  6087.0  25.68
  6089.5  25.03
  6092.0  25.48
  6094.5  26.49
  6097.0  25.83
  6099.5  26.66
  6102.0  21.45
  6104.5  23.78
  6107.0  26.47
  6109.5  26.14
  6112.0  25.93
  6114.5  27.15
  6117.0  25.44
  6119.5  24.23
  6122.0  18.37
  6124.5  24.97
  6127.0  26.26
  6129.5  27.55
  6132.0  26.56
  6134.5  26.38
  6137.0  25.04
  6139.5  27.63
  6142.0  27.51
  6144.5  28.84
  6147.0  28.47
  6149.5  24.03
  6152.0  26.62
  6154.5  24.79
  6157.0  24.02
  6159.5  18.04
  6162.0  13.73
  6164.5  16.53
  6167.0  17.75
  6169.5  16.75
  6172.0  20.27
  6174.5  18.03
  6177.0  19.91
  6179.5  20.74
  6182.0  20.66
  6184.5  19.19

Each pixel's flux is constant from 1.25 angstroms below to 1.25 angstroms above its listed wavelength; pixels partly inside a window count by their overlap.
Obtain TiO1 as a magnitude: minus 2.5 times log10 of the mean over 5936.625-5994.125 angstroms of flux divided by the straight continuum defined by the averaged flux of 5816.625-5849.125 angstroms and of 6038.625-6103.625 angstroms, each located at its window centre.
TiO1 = 0.21 mag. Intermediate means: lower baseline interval 23.2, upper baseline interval 24.8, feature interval 19.8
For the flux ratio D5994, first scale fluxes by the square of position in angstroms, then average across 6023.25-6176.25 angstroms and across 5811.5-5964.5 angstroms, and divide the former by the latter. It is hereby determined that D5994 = 1.37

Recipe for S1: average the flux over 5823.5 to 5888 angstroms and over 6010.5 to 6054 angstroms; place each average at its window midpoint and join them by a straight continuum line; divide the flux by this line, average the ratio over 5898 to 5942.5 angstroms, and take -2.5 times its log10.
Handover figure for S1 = 0.22 mag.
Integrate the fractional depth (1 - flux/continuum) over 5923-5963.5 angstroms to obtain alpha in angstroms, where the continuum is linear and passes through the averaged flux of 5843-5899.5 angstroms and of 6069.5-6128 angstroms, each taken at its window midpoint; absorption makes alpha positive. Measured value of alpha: 1.8 angstroms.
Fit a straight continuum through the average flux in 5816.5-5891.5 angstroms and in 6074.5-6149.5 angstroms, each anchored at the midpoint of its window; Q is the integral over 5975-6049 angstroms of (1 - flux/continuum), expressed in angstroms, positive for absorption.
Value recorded 4.7 angstroms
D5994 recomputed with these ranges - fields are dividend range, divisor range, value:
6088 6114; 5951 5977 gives 1.39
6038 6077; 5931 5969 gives 1.32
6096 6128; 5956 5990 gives 1.32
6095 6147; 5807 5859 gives 1.24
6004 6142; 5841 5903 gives 1.49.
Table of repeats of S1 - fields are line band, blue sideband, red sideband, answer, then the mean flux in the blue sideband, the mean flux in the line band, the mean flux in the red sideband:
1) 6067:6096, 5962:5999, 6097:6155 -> -0.05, 20.4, 25.2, 25.7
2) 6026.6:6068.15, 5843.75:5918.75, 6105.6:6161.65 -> -0.07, 17.1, 24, 25.3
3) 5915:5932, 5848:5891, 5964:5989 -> 0.07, 18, 17.9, 20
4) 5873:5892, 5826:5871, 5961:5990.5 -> 0.39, 21.9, 14.9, 19.9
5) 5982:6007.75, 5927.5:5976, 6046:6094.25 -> 0.00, 19.2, 21.2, 24.9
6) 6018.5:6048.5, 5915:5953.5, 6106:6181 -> -0.11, 18.8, 23.3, 23.5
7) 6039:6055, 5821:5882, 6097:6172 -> -0.06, 21.2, 24.5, 24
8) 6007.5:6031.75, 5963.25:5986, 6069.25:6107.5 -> -0.01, 19.8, 22.1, 25.1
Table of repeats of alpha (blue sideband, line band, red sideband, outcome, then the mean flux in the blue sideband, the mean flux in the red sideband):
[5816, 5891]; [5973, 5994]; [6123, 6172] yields 1.2 angstroms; 20.3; 23.6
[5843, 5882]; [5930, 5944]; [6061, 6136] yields 1.5 angstroms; 20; 25.1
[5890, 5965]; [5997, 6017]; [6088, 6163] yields -1.0 angstroms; 17.2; 25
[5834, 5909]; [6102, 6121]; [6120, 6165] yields -1.3 angstroms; 18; 24.3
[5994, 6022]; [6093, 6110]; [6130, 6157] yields -0.2 angstroms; 21.5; 26.5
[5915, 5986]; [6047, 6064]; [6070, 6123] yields -0.9 angstroms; 19.1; 25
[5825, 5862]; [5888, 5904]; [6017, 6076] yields 8.1 angstroms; 22.5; 23.9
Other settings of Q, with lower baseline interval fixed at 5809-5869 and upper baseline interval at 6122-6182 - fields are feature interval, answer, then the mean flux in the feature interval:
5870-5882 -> 2.3 angstroms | 18.1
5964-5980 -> 2.1 angstroms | 19.6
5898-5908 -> 3.1 angstroms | 15.3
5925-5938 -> 2.3 angstroms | 18.6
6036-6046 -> -0.3 angstroms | 23.4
